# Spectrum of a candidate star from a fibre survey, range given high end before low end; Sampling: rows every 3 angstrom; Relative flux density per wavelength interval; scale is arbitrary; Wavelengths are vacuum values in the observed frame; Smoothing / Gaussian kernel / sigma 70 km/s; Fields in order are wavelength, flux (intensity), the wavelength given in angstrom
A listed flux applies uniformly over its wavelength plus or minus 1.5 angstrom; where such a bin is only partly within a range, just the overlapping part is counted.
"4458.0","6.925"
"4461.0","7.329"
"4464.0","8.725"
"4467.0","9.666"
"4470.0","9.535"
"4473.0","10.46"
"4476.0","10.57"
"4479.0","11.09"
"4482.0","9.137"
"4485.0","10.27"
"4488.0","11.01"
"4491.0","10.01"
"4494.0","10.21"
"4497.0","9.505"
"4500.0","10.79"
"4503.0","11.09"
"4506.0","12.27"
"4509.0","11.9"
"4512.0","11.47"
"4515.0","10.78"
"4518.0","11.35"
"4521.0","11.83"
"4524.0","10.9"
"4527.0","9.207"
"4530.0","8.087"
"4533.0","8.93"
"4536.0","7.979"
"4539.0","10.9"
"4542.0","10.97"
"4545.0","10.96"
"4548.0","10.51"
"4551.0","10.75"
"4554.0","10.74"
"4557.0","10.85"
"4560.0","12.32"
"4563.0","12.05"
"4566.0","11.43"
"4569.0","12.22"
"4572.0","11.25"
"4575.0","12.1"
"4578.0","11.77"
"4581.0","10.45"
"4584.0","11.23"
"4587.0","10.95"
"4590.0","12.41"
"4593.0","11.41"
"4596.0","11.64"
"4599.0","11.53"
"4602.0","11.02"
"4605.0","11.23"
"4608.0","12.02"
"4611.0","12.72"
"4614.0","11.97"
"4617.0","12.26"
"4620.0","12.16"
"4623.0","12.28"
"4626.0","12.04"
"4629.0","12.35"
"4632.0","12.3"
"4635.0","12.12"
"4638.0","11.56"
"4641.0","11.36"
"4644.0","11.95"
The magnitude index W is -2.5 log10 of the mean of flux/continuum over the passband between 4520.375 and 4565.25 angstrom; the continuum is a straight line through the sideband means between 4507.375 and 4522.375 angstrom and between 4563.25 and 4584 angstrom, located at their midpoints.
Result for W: 0.104 mag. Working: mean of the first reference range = 11.5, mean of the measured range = 10.5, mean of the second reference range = 11.5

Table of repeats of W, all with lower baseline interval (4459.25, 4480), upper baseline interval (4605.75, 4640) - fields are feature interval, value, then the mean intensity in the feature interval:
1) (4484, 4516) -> -0.08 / 10.9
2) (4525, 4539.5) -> 0.18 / 8.96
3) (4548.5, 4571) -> -0.03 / 11.4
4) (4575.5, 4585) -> 0.02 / 11.2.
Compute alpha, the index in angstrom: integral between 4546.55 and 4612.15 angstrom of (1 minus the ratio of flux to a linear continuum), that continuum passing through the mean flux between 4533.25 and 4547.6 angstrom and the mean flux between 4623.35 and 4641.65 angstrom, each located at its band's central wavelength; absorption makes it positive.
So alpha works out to -3.42 angstrom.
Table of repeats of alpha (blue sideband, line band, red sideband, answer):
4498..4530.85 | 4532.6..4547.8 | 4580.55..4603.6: 1.4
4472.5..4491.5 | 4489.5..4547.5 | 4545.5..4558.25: 0.4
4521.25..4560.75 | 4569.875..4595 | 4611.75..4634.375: -0.5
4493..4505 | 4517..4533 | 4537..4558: 0.8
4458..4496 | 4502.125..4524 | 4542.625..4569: -2.3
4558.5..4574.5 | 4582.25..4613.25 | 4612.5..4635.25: 1.1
